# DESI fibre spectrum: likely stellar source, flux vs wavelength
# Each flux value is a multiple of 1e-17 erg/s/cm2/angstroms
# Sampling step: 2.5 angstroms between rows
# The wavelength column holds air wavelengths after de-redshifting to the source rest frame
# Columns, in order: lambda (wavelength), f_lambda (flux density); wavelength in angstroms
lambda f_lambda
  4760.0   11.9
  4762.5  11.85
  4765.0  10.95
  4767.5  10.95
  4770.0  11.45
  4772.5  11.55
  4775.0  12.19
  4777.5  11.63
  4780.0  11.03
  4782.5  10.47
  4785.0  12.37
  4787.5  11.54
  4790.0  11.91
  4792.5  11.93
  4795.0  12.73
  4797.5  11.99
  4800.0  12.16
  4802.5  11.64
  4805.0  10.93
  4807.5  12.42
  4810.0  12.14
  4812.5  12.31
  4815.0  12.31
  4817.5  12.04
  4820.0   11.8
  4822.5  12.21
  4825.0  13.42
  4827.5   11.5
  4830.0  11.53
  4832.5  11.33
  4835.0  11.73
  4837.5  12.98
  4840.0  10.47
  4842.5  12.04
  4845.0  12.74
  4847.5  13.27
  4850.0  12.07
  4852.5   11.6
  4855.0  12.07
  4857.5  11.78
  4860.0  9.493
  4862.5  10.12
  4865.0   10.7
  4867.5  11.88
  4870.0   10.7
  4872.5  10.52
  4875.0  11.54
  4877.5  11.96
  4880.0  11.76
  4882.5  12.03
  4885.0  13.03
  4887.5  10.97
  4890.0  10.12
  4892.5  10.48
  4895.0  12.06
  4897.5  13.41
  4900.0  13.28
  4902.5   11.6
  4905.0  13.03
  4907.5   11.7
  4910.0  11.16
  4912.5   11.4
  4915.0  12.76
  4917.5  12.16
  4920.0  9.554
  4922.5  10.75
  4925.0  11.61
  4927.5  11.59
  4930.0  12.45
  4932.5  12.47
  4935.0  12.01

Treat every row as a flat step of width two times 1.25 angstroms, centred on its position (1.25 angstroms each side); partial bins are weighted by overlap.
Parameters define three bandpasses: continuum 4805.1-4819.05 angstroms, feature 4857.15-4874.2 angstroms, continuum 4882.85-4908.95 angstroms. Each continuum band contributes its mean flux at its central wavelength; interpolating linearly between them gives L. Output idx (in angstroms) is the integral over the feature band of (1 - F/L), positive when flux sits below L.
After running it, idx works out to 1.9 angstroms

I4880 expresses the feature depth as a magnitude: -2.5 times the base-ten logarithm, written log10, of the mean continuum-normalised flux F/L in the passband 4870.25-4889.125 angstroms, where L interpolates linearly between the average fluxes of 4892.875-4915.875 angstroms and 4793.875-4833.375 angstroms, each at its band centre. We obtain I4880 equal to 0.05 mag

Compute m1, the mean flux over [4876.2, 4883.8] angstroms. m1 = 11.9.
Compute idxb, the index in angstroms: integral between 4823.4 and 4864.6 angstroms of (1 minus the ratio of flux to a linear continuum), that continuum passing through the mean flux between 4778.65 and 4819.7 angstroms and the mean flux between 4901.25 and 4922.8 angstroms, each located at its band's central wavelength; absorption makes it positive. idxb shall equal 0.1 angstroms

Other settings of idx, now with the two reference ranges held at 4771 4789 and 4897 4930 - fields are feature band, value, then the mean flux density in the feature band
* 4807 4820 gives -0.6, 12.2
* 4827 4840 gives 0.0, 11.7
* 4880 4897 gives 0.3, 11.6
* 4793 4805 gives -0.4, 12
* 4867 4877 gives 0.5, 11.2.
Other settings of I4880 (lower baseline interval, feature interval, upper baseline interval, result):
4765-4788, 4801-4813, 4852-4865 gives -0.058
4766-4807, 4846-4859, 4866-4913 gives -0.038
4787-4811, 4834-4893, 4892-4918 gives 0.051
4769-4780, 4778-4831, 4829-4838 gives -0.018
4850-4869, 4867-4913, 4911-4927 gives -0.043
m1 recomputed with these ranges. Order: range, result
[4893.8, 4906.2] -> 12.7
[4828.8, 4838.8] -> 11.9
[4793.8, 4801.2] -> 12.3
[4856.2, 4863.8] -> 10.5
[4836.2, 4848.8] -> 12.3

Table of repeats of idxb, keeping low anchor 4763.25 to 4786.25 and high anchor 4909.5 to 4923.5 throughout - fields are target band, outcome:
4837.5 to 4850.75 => -1.0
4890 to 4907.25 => -1.2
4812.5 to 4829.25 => -1.2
